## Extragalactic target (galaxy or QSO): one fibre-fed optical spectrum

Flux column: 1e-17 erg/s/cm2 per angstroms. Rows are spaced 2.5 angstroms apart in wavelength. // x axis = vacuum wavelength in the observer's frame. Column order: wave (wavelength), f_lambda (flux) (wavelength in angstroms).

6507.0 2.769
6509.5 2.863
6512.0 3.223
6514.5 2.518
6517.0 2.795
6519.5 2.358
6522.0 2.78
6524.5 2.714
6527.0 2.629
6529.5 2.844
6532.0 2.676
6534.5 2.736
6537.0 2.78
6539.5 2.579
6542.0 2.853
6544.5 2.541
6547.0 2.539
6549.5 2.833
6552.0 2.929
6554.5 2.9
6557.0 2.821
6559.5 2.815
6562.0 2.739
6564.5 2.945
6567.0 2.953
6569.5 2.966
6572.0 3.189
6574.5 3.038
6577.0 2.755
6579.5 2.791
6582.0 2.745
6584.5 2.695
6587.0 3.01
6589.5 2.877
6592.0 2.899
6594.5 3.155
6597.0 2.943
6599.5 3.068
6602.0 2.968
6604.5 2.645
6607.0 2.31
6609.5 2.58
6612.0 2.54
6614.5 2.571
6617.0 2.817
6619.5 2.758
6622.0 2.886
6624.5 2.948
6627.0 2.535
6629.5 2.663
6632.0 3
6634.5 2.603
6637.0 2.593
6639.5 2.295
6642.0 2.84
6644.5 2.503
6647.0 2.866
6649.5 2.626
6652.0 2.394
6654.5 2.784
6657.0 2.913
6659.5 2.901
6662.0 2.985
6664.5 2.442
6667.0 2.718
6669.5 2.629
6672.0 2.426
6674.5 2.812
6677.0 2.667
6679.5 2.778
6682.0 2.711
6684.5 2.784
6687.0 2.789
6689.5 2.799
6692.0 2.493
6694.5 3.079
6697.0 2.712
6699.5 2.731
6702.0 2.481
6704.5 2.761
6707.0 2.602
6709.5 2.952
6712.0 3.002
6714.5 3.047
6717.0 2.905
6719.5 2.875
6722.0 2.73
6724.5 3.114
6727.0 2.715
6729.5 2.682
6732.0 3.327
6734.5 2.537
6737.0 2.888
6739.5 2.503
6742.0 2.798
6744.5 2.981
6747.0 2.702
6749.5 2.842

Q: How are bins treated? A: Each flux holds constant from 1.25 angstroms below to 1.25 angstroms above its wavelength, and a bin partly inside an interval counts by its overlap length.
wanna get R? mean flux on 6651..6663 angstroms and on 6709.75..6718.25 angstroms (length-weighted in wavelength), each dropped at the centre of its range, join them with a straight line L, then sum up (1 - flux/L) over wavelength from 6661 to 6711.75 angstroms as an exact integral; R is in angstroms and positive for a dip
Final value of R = 3.0 angstroms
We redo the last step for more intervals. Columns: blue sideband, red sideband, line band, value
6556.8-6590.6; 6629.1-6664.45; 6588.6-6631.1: 0.3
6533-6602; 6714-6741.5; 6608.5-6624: 0.8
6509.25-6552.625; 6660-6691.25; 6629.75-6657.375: 0.5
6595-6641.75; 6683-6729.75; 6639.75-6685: 1.0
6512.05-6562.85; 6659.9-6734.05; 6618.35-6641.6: 0.5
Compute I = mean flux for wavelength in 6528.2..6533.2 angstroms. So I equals 2.76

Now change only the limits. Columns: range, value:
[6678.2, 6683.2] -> 2.74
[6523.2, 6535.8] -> 2.72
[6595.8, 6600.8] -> 3.01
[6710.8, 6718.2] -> 2.99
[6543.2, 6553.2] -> 2.71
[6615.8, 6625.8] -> 2.85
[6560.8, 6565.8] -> 2.84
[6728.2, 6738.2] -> 2.86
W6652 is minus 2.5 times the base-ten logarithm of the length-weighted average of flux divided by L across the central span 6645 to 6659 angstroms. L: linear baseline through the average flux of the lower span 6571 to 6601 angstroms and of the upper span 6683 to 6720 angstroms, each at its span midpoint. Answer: 0.05 mag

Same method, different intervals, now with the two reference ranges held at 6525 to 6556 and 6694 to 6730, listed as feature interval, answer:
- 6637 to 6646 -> 0.09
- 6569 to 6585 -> -0.05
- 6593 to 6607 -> -0.05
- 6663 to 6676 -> 0.08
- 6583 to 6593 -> -0.04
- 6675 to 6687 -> 0.02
